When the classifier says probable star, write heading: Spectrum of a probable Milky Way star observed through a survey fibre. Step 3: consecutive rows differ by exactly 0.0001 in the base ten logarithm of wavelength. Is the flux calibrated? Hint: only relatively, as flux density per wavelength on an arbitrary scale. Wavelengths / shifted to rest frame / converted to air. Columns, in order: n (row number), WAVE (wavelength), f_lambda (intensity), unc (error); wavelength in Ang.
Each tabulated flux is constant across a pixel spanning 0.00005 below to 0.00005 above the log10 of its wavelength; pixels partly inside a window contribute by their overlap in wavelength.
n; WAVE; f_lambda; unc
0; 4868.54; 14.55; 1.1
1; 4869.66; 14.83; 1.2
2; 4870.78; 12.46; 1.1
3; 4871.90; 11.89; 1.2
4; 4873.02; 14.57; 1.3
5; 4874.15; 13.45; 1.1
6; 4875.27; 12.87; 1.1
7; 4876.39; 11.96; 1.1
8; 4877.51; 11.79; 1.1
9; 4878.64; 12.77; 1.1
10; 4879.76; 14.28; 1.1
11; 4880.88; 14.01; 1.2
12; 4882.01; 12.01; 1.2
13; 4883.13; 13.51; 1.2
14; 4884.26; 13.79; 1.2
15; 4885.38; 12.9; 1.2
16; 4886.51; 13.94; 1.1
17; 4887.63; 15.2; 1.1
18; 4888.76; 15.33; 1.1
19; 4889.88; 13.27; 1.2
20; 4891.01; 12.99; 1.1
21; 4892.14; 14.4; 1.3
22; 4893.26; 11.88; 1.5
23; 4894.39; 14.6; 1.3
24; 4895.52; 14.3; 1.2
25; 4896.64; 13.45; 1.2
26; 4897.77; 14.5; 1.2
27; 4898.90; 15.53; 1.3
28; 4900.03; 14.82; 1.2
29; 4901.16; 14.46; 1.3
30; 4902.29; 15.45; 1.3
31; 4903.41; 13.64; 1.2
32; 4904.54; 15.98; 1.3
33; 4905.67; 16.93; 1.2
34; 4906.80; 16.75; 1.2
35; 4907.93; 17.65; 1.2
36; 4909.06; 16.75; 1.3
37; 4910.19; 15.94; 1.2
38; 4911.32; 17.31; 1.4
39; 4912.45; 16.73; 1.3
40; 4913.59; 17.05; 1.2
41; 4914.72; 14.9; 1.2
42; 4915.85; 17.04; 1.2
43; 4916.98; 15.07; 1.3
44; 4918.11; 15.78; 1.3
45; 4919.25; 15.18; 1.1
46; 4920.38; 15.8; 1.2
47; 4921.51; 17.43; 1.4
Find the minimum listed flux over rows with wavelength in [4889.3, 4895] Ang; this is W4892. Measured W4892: 11.88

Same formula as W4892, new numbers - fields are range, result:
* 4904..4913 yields 15.94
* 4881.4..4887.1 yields 12.01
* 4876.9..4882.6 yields 11.79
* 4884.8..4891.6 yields 12.9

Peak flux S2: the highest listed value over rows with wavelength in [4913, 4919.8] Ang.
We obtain 17.05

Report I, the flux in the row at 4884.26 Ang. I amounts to 13.79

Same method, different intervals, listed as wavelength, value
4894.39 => 14.6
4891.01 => 12.99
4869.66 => 14.83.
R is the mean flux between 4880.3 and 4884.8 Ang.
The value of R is 13.3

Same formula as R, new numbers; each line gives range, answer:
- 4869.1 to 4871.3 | 13.7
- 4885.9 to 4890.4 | 14.4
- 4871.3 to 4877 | 12.9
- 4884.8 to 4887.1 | 13.5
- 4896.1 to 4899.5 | 14.5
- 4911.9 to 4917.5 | 16.2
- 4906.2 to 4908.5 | 17.2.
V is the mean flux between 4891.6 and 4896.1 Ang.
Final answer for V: 13.8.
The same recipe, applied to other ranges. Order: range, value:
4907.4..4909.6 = 17.2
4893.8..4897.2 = 14.1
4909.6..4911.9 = 16.6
